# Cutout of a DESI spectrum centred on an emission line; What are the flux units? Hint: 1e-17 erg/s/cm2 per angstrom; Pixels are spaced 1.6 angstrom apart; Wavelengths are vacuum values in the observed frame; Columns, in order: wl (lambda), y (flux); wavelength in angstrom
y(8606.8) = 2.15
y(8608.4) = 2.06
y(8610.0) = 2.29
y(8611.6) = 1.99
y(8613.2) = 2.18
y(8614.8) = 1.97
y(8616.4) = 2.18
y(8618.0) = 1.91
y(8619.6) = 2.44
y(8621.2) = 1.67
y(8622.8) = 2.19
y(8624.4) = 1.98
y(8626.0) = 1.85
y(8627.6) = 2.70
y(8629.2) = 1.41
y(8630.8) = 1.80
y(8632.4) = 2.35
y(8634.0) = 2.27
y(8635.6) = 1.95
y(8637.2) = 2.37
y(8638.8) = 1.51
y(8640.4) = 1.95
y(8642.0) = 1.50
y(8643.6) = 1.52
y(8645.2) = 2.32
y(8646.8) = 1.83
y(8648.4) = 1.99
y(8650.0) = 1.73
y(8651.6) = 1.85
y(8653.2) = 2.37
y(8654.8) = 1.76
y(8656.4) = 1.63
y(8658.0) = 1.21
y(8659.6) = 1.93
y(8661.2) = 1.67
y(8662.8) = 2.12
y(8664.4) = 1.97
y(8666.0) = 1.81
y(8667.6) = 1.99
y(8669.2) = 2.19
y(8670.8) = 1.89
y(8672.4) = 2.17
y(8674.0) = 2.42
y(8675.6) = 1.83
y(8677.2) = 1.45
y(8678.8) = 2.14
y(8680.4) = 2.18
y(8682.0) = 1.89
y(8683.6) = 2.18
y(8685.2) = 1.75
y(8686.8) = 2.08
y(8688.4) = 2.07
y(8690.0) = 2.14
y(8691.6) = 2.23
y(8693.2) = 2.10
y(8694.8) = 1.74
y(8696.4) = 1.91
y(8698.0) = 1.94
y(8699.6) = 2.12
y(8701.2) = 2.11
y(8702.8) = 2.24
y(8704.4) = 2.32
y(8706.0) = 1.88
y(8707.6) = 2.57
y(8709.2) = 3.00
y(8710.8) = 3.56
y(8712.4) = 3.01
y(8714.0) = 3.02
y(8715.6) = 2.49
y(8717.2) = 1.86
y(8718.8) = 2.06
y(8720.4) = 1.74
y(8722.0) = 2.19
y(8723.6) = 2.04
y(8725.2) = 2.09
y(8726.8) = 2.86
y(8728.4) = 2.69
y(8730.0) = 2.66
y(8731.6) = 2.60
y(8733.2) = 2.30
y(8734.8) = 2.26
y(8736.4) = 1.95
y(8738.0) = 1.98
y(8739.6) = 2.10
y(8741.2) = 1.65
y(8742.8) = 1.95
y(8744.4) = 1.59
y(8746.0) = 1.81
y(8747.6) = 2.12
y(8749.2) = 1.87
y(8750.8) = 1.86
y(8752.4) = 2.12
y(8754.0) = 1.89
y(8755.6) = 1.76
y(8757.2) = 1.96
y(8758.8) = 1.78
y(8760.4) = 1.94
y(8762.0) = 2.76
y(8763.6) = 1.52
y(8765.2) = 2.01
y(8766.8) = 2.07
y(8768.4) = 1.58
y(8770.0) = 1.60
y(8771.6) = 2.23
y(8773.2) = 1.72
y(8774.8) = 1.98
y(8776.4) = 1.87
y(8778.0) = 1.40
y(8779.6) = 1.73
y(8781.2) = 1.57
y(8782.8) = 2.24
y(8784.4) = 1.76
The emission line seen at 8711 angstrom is [S II] 6716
